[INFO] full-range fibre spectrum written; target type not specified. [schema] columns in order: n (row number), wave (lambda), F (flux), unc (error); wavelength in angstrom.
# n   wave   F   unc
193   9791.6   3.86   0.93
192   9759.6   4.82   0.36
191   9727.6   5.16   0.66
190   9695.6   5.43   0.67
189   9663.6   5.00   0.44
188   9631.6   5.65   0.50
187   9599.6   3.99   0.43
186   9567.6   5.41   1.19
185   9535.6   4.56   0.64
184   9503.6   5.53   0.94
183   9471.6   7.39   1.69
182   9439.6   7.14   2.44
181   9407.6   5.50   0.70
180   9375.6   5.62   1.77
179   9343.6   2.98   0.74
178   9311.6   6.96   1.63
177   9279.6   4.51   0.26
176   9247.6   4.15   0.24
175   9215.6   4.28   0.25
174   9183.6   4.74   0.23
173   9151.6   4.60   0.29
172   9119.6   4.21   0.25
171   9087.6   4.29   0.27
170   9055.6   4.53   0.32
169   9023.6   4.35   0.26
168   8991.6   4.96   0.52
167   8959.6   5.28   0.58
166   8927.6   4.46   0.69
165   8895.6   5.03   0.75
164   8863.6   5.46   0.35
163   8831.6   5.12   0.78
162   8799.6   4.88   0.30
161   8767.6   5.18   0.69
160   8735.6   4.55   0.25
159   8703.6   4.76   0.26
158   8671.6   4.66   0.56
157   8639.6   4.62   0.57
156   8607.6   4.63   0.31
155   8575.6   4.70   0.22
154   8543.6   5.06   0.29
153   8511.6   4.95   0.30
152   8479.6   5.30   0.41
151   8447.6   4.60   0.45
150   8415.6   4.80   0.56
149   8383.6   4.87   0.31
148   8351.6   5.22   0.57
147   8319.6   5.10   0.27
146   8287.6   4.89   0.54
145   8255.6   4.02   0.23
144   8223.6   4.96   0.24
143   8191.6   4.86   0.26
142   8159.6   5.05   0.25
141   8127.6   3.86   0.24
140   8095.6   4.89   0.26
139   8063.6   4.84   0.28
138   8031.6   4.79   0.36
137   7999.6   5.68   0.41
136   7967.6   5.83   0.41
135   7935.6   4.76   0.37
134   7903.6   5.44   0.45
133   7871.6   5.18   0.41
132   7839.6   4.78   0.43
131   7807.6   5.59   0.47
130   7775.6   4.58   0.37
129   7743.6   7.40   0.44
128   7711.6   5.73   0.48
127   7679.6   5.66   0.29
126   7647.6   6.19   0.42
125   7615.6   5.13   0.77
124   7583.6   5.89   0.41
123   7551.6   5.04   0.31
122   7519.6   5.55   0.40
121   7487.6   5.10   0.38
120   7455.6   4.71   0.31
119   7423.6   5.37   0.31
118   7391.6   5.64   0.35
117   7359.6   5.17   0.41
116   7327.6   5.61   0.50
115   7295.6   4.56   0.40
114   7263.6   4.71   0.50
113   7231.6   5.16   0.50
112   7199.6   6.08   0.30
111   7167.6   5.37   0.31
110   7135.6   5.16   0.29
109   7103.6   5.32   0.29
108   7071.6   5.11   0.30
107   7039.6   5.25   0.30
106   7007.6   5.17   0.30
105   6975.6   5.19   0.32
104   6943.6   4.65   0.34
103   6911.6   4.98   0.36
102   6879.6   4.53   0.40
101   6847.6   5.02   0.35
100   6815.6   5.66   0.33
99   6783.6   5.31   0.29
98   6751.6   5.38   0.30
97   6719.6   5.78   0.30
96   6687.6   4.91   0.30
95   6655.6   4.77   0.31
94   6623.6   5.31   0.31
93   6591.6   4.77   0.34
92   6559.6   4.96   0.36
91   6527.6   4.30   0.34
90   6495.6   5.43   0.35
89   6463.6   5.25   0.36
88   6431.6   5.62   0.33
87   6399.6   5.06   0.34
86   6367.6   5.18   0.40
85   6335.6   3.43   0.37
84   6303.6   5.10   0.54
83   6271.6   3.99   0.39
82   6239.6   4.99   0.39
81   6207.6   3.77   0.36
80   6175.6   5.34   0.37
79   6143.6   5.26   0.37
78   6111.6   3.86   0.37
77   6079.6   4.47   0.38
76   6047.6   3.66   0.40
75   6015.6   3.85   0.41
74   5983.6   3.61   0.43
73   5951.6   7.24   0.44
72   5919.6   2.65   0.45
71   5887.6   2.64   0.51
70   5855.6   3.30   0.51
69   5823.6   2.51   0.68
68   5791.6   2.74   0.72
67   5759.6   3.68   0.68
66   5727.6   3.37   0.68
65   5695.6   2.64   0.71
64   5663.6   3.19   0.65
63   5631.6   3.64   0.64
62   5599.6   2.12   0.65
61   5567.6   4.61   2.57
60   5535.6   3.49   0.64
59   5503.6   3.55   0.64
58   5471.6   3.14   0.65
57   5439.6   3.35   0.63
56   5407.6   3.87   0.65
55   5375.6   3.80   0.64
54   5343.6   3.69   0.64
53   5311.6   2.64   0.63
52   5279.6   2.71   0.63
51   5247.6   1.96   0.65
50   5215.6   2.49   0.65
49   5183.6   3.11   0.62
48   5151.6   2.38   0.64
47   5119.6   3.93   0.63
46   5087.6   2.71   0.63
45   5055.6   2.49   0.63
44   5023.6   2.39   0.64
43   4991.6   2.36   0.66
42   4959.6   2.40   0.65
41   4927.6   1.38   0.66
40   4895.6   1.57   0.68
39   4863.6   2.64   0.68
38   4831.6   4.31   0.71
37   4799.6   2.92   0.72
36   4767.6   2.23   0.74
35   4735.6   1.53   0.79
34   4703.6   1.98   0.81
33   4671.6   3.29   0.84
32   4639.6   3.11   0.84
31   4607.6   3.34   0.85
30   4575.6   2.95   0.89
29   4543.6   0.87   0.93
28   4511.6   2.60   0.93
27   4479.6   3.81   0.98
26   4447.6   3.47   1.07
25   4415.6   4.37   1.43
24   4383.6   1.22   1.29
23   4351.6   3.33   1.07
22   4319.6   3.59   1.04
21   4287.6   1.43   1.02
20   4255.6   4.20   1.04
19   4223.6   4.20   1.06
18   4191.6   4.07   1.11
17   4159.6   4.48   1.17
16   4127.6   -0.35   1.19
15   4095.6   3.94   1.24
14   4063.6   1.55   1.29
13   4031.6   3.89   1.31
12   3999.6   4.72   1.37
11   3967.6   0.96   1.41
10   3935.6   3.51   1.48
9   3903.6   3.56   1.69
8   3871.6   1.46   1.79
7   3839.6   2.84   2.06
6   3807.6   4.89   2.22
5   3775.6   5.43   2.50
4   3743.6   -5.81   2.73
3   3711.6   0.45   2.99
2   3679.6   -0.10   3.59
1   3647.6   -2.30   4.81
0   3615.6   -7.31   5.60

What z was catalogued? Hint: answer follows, 0.59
